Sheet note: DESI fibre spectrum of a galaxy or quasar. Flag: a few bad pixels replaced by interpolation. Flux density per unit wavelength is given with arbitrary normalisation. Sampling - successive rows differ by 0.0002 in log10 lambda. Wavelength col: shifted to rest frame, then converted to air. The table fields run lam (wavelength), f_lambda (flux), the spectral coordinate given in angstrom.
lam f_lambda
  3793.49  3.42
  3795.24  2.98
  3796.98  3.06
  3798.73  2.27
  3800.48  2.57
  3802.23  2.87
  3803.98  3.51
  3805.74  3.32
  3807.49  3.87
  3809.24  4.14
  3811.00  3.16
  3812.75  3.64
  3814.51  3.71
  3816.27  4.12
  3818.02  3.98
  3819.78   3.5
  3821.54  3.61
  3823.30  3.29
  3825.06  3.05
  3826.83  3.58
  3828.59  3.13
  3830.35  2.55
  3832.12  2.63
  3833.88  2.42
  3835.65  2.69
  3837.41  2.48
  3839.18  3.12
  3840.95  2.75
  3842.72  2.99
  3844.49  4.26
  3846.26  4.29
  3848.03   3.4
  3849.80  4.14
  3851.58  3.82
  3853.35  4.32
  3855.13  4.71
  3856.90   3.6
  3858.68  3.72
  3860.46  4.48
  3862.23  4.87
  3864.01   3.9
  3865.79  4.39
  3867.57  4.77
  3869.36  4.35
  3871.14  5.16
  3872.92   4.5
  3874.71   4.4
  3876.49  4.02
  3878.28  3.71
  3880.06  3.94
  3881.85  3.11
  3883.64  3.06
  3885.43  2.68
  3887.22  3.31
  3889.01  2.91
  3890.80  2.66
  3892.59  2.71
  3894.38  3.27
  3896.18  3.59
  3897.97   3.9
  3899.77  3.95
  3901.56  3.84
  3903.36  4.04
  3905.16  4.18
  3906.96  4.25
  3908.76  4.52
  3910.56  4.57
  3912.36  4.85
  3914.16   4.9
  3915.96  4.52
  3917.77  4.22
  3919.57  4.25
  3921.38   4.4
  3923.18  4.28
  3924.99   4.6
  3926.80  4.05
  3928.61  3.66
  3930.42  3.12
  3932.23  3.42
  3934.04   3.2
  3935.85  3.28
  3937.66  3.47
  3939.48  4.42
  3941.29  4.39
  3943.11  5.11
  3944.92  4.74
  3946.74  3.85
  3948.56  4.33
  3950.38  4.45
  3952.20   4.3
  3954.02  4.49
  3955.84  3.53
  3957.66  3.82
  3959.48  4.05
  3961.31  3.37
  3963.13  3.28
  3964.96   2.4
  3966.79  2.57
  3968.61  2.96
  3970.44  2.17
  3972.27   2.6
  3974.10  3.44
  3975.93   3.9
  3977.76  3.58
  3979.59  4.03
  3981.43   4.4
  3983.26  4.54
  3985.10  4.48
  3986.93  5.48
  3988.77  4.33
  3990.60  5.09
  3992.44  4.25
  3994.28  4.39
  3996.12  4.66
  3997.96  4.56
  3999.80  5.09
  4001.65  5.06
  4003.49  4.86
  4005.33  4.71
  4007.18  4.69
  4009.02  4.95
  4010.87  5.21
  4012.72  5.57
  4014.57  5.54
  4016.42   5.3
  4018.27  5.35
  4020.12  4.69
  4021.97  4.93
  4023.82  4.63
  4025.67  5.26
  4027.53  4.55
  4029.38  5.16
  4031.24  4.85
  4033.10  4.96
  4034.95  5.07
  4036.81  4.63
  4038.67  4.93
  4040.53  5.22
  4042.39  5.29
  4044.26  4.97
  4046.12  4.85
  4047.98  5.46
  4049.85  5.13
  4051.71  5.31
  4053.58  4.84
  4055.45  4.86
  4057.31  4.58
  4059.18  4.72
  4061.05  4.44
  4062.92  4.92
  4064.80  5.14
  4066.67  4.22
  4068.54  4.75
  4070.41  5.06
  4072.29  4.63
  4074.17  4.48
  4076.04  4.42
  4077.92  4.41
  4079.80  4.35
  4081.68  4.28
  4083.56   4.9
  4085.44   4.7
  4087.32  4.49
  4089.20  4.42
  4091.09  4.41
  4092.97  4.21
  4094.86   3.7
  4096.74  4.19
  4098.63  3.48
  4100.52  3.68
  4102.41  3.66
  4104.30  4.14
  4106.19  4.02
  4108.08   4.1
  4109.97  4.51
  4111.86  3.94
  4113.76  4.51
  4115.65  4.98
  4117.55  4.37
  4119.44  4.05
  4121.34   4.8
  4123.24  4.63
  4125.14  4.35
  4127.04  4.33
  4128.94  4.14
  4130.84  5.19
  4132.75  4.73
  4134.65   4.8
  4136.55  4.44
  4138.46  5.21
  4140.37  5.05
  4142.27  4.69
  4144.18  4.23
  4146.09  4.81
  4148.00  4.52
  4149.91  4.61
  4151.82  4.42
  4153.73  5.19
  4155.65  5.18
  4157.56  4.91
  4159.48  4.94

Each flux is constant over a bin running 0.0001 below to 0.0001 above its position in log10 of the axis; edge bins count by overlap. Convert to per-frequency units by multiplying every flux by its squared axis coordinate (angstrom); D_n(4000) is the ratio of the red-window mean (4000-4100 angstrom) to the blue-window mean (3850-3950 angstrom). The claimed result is 1.3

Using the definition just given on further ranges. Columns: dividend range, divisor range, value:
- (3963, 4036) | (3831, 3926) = 1.23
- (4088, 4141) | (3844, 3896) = 1.27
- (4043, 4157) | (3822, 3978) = 1.34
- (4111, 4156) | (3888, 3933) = 1.31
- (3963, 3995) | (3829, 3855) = 1.22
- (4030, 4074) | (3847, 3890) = 1.36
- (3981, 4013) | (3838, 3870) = 1.29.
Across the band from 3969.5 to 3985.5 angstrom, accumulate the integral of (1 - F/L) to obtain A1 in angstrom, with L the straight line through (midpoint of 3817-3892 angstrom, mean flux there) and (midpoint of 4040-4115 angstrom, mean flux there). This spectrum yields 1.8 angstrom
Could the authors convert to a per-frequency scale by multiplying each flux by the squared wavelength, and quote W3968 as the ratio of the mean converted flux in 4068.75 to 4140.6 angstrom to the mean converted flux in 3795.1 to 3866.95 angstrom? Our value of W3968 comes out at 1.4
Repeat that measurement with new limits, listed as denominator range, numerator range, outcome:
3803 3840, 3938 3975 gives 1.20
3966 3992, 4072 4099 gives 1.19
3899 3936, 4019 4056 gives 1.29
